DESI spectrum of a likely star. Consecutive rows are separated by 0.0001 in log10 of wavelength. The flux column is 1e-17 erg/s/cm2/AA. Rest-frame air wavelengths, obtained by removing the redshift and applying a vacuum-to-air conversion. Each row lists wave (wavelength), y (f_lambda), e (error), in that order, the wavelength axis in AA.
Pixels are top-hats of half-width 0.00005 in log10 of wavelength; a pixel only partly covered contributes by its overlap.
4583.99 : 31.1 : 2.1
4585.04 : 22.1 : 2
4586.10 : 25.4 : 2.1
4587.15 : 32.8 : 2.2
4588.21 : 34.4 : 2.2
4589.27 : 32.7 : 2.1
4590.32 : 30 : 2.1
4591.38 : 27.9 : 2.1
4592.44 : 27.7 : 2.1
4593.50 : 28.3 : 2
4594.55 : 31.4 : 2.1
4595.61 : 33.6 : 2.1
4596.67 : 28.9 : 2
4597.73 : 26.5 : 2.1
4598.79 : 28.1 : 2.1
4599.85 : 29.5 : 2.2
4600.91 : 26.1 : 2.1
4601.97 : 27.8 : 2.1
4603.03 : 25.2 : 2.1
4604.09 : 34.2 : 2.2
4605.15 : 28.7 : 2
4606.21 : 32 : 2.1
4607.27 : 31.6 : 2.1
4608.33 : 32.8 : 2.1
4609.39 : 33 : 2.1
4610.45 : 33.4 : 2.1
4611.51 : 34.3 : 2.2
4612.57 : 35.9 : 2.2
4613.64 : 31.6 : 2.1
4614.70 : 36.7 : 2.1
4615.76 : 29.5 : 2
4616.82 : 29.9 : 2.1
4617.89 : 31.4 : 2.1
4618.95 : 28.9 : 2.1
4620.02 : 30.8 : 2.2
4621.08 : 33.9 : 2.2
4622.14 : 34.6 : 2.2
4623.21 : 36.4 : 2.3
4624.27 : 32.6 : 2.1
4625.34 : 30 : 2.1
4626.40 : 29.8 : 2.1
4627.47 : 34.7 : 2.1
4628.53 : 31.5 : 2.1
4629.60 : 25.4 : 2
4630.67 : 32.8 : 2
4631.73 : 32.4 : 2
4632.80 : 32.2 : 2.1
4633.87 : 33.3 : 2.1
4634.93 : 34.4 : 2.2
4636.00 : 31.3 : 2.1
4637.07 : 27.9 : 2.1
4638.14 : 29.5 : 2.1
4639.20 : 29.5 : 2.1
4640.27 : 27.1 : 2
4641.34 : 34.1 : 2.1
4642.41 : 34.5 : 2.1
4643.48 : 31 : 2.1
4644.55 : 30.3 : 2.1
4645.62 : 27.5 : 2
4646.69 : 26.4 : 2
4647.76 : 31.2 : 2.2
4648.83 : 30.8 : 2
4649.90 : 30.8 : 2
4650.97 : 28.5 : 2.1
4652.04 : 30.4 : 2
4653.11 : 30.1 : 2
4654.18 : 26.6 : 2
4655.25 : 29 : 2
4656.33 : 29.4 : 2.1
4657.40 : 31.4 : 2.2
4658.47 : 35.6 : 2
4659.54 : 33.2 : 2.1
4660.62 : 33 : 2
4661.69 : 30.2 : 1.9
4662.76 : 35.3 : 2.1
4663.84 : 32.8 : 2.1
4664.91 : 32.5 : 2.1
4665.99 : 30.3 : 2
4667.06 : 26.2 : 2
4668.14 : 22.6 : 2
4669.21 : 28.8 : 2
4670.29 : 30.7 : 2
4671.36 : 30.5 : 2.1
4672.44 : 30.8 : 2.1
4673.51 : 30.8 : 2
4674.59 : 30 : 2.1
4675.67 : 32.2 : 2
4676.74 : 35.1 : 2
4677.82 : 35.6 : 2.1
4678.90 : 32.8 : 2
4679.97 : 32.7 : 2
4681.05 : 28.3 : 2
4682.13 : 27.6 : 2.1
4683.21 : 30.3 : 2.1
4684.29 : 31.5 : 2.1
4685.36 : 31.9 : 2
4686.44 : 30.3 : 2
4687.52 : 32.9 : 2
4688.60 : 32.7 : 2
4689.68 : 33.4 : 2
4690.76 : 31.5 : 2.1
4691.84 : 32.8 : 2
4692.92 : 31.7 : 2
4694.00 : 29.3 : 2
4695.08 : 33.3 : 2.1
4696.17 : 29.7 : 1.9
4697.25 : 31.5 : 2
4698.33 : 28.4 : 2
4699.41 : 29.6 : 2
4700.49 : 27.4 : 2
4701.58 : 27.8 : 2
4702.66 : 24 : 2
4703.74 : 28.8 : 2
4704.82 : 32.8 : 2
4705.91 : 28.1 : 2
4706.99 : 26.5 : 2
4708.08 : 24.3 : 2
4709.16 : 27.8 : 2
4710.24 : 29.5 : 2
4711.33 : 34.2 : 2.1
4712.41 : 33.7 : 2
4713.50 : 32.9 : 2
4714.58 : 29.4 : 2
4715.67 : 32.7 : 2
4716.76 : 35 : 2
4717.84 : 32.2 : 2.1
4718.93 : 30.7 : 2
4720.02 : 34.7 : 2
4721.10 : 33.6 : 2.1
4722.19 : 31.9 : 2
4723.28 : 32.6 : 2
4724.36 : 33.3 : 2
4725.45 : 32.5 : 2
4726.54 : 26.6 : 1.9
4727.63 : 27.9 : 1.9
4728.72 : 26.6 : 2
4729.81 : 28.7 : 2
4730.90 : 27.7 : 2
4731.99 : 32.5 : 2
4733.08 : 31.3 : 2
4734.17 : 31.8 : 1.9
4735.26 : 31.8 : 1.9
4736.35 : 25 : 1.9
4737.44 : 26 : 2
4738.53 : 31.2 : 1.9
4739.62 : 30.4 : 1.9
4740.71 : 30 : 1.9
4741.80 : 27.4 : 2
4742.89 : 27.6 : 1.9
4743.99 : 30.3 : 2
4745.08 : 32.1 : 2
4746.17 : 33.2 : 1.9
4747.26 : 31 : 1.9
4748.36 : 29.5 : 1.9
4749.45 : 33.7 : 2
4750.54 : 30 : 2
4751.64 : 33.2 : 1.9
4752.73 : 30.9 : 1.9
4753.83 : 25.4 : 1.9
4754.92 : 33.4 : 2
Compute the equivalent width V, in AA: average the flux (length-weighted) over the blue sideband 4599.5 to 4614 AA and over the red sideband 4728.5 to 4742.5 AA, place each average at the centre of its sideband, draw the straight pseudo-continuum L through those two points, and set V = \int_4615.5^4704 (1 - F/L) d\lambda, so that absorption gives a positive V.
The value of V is -1.2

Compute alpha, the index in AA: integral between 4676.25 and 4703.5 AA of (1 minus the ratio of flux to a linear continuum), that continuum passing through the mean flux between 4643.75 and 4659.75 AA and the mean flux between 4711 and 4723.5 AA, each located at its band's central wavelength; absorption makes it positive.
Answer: 0.66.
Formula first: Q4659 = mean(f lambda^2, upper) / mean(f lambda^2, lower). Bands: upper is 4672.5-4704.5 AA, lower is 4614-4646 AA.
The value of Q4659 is 1.0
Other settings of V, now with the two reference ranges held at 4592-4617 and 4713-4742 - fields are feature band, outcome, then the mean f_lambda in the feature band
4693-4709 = 1.0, 28.7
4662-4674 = 0.2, 30.1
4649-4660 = 0.1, 30.5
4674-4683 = -0.3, 31.7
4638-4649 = 0.2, 30.2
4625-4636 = -0.3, 31.7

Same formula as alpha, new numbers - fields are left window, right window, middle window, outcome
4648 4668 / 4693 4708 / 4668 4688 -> -0.73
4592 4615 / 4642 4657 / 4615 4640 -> -1.00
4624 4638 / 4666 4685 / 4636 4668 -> 0.46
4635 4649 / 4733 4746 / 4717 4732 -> -0.57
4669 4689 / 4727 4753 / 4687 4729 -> 0.08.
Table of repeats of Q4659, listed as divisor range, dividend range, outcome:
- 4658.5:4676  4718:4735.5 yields 1.03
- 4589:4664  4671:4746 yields 1.02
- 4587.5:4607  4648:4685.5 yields 1.07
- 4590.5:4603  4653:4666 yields 1.14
